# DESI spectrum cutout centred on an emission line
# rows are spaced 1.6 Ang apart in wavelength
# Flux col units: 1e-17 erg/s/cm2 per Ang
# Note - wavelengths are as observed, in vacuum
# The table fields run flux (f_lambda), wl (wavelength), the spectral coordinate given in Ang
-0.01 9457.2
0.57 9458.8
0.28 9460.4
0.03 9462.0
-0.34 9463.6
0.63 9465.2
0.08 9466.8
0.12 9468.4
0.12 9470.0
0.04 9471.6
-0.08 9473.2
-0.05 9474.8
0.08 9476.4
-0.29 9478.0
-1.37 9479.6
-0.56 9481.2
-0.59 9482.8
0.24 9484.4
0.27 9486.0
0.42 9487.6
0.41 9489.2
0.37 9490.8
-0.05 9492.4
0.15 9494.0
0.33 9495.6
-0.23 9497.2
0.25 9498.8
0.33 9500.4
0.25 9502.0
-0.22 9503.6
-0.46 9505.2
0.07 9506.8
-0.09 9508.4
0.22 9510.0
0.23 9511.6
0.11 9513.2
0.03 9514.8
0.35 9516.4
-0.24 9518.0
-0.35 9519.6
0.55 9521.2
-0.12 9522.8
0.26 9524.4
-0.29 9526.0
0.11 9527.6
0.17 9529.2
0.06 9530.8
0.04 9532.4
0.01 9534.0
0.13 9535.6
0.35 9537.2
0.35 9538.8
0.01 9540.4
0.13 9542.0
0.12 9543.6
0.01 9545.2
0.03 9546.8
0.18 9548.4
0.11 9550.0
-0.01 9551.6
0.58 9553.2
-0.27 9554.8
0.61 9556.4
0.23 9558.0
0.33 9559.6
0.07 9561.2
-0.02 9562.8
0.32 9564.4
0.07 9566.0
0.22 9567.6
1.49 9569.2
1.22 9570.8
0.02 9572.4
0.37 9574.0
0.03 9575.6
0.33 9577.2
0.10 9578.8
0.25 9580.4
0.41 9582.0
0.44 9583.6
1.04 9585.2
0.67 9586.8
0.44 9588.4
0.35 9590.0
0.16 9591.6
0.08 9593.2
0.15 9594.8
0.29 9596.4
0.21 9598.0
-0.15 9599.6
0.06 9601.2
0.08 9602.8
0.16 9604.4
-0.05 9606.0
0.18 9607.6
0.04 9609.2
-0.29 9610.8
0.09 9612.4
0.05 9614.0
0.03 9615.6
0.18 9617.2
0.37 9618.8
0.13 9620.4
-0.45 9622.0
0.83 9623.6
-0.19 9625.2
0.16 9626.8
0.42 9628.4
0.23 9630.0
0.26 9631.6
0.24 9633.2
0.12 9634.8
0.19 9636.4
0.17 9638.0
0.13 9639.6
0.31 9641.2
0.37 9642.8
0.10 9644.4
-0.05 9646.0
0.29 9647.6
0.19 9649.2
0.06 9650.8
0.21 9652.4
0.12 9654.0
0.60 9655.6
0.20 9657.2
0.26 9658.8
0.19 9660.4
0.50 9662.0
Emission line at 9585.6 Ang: H-beta 4861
